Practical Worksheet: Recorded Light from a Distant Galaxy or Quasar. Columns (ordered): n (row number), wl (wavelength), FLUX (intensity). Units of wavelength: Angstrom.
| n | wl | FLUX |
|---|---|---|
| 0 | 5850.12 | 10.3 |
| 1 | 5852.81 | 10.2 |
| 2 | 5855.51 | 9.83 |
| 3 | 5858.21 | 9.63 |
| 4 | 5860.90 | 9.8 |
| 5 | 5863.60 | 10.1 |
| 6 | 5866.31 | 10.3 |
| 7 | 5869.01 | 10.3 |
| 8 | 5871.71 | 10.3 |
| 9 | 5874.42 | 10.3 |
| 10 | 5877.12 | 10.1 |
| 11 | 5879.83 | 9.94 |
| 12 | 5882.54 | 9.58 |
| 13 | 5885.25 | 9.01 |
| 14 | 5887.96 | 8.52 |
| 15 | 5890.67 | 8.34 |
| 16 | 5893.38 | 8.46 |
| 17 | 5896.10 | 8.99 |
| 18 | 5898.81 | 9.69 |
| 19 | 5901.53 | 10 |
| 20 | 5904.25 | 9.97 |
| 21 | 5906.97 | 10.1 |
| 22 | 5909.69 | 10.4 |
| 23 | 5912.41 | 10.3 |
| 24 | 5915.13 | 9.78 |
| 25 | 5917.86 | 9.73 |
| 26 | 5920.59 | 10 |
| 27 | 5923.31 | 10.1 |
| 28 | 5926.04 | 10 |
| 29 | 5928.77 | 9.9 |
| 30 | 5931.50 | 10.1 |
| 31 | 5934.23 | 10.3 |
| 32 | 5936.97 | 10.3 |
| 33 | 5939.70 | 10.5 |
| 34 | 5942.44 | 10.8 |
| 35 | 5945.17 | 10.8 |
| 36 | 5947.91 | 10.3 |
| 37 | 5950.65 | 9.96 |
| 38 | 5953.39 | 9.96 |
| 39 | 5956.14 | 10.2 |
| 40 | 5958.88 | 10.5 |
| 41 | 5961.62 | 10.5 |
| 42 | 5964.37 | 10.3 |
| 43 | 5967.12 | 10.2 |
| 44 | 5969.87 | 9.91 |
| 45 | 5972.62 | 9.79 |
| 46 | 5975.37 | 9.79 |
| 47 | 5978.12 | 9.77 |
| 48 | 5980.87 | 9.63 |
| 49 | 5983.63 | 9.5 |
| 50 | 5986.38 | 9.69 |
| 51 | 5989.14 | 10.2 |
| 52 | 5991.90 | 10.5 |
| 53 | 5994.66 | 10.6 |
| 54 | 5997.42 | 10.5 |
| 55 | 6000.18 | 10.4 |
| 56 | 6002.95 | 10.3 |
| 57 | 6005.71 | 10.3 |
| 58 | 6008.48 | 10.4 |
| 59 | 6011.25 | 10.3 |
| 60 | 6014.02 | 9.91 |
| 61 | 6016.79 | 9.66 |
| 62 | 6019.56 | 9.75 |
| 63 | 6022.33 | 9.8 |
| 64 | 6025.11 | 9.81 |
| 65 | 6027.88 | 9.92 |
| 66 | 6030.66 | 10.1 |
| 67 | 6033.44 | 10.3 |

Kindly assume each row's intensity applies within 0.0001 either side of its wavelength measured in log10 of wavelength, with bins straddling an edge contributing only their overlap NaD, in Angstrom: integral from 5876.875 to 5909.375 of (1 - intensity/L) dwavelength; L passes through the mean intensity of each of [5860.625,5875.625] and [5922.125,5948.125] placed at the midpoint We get 2.7 Angstrom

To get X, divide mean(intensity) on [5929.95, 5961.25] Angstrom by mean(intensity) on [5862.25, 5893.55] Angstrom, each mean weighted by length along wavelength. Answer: 1.07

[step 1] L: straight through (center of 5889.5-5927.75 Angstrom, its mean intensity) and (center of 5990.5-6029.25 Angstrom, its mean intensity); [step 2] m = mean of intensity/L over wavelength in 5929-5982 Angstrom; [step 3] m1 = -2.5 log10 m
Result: -0.03 mag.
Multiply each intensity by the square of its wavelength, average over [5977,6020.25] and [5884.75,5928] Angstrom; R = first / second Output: 1.08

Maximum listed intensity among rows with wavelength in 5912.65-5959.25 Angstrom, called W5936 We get 10.8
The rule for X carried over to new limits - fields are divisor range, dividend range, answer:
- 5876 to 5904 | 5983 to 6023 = 1.09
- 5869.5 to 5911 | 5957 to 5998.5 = 1.05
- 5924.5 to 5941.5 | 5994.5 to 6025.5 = 0.99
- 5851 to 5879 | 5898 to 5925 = 0.99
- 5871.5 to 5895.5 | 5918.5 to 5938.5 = 1.08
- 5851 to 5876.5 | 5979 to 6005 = 1.01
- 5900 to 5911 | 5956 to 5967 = 1.03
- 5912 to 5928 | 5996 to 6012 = 1.04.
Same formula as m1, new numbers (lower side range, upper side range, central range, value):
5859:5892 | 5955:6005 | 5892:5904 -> 0.05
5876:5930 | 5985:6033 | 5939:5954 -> -0.06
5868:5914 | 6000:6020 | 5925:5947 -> -0.05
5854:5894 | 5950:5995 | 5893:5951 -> -0.02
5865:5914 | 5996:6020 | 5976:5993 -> 0.02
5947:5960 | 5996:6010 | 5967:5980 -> 0.04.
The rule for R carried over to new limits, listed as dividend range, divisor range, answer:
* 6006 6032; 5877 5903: 1.13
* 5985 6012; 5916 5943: 1.04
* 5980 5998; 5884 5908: 1.13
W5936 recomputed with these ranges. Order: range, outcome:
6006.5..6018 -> 10.4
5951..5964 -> 10.5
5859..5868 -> 10.3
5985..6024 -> 10.6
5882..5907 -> 10.1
